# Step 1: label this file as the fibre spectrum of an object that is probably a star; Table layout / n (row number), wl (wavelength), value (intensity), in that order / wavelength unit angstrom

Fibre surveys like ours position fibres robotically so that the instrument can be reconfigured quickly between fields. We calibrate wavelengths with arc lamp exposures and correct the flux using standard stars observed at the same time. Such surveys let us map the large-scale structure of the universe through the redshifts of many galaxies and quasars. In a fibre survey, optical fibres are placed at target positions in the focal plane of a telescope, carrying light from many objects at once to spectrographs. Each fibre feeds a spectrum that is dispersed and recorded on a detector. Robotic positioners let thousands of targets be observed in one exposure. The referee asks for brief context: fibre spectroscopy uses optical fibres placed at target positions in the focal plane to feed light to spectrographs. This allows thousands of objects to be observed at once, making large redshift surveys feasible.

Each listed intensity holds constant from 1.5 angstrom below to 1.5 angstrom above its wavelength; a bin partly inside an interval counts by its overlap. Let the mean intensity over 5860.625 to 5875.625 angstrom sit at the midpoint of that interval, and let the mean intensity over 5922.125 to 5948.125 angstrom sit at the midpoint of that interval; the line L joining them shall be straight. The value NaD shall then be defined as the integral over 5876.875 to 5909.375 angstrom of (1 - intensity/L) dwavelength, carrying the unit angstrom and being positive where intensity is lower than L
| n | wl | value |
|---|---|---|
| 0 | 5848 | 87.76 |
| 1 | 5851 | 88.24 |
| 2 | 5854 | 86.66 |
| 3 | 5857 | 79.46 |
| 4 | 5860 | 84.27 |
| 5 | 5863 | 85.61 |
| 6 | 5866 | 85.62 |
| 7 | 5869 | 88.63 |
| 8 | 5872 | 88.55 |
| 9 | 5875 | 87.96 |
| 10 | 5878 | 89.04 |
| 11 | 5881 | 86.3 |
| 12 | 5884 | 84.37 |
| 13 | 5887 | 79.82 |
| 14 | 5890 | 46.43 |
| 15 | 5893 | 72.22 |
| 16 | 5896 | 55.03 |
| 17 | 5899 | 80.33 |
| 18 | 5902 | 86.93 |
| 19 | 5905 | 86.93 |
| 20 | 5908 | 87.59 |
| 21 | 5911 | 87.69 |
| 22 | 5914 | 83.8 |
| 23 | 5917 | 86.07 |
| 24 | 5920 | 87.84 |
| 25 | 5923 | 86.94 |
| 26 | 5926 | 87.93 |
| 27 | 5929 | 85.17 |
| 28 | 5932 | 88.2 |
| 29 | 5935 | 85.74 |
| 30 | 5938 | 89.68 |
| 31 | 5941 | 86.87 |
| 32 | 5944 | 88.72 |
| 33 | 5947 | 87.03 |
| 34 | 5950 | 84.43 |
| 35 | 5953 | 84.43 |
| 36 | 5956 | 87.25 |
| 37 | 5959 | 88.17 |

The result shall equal 3.59 angstrom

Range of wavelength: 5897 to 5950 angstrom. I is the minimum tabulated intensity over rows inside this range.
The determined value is 80.33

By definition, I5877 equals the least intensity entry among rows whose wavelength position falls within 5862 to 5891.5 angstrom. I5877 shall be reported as 46.43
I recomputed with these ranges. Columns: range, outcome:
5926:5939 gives 85.17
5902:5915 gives 83.8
